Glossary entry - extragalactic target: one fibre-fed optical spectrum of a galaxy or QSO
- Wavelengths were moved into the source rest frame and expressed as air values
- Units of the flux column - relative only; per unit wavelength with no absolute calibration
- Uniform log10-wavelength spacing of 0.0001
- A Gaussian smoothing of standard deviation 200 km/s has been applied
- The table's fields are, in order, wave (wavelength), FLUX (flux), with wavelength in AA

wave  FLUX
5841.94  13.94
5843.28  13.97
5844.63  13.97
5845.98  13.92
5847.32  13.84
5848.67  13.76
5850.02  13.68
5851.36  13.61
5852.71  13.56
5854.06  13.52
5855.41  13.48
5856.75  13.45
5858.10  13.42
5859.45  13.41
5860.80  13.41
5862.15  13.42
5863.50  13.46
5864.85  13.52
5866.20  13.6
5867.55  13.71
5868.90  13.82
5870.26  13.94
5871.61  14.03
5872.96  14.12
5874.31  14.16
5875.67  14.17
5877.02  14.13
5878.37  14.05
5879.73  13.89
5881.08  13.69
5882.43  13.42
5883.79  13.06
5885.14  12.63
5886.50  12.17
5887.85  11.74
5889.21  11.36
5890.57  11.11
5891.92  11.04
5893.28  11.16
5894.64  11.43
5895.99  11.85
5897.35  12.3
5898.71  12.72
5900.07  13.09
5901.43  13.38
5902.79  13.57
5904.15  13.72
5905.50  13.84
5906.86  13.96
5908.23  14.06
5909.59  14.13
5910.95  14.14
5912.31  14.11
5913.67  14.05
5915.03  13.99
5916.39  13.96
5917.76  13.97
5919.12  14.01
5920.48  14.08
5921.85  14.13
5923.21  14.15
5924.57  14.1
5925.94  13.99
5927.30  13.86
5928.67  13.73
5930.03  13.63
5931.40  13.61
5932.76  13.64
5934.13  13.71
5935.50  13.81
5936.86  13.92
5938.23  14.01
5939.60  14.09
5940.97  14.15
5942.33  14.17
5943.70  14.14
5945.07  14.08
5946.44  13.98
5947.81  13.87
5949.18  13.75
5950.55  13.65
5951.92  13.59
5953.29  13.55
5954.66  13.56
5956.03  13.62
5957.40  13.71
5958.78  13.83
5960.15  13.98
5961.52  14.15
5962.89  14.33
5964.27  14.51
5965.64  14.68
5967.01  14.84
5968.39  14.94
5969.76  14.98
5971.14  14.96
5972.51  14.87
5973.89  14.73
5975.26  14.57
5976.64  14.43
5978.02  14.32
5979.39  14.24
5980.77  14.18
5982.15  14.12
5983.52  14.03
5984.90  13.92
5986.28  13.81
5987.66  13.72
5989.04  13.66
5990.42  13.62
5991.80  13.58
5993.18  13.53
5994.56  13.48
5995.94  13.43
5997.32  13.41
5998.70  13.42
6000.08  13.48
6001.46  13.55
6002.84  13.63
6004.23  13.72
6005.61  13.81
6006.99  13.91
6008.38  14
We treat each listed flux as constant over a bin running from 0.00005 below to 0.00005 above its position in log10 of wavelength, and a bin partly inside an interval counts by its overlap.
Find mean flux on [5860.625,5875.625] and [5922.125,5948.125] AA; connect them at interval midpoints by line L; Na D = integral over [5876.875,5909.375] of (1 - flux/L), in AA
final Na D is 2.41 AA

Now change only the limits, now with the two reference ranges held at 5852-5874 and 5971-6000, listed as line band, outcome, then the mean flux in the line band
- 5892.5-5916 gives 0.8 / 13.3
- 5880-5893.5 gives 1.4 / 12.2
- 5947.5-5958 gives 0.2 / 13.7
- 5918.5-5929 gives -0.2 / 14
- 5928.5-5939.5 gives 0.0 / 13.8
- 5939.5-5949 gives -0.1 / 14.1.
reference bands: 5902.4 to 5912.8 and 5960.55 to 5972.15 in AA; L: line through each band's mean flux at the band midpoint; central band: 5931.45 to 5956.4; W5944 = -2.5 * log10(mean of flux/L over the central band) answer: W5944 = 0.04 mag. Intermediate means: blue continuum 14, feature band 13.8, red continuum 14.7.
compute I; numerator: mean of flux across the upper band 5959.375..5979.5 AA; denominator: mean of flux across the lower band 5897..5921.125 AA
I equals 1.1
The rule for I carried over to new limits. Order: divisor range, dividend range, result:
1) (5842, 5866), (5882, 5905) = 0.91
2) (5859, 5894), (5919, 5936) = 1.05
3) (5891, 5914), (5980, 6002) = 1.05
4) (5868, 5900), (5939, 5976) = 1.10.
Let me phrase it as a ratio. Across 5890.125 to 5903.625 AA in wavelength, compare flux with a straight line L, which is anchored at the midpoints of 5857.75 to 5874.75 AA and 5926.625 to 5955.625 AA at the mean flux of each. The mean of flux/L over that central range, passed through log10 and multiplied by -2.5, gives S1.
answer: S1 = 0.13 mag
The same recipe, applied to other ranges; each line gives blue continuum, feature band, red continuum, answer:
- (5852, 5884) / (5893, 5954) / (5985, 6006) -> -0.002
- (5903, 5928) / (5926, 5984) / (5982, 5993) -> -0.018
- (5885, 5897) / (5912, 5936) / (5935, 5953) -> -0.071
